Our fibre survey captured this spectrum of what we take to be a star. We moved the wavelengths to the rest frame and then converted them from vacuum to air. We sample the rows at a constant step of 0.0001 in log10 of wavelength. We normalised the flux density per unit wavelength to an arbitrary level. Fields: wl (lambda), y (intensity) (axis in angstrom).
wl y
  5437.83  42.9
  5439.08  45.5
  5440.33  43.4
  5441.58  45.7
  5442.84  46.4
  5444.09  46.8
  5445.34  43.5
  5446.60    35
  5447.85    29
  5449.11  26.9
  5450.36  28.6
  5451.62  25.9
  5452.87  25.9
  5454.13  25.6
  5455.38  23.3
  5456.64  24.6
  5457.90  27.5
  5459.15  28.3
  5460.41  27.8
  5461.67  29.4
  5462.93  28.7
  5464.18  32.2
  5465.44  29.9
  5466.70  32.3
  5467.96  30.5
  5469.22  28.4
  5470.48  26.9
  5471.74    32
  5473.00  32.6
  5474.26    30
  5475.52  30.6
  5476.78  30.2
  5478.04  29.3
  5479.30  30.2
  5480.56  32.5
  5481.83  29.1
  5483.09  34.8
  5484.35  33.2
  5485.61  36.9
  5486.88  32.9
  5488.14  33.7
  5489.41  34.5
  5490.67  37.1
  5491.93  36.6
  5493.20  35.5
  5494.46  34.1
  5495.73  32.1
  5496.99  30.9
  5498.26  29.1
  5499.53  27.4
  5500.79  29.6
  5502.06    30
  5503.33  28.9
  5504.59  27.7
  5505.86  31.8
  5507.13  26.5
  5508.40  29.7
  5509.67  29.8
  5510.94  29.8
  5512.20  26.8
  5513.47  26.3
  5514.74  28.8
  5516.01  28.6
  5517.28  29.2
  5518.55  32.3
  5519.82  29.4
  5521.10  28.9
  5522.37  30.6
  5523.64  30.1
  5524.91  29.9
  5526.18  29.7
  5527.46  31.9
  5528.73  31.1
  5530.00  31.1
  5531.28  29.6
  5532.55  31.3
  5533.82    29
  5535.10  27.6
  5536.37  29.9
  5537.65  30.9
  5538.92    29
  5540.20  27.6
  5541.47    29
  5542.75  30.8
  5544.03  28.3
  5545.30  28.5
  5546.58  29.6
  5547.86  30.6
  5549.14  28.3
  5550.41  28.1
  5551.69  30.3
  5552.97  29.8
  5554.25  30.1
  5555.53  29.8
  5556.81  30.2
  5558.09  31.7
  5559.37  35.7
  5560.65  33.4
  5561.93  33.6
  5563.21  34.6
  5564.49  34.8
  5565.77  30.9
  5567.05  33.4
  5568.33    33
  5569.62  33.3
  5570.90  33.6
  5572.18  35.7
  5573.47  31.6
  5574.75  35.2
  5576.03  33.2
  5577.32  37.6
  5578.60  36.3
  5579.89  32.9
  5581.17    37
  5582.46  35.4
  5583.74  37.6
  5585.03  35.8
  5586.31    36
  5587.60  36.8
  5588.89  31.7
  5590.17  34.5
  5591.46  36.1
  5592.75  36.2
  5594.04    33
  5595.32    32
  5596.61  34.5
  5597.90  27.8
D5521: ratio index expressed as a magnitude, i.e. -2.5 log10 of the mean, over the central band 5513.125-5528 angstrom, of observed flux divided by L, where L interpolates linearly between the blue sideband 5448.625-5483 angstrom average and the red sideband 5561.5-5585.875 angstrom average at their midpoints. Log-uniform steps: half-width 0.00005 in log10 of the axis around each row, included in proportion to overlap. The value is 0.07 mag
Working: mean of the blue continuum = 29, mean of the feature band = 29.7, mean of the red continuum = 34.5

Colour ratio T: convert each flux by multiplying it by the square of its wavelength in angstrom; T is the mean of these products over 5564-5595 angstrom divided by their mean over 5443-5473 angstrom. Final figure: 1.2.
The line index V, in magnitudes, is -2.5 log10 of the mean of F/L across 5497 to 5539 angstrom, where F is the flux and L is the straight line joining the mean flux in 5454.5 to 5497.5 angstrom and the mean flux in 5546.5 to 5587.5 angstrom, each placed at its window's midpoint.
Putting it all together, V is 0.09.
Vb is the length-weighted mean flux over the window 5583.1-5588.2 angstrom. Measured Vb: 36.6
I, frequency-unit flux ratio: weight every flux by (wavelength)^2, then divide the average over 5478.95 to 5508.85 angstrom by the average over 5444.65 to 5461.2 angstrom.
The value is 1.1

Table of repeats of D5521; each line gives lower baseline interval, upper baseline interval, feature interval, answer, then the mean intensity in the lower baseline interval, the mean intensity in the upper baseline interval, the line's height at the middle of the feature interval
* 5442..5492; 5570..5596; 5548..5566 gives 0.09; 31.5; 34.9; 34.1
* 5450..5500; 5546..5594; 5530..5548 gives 0.11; 30.6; 33.4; 32.4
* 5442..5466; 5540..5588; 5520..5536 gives 0.07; 30.9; 32.7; 32.1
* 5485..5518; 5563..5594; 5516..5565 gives 0.08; 30.9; 34.7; 32.8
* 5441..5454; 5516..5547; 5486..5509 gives 0.01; 34.9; 29.8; 31.9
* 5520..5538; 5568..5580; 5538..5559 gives 0.08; 30.1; 34.3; 31.9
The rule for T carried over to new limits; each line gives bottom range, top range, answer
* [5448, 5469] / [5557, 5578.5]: 1.26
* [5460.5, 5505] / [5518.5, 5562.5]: 0.98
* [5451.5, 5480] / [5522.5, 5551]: 1.05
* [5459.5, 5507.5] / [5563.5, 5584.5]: 1.14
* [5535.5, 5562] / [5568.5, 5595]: 1.17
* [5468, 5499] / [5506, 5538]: 0.93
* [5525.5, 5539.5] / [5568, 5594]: 1.18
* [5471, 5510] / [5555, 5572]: 1.07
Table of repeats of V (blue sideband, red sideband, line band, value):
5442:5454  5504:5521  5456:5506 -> 0.013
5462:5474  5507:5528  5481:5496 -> -0.145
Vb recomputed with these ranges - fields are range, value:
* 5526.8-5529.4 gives 31.5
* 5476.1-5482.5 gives 30.3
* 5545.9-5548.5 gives 30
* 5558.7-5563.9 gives 34.3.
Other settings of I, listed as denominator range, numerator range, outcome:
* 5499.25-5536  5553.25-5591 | 1.18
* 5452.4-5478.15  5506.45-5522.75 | 1.02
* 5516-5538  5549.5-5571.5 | 1.08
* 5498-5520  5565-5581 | 1.20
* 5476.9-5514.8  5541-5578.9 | 1.05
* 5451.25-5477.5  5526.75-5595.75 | 1.17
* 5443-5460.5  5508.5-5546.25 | 1.00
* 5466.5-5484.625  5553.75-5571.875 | 1.10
